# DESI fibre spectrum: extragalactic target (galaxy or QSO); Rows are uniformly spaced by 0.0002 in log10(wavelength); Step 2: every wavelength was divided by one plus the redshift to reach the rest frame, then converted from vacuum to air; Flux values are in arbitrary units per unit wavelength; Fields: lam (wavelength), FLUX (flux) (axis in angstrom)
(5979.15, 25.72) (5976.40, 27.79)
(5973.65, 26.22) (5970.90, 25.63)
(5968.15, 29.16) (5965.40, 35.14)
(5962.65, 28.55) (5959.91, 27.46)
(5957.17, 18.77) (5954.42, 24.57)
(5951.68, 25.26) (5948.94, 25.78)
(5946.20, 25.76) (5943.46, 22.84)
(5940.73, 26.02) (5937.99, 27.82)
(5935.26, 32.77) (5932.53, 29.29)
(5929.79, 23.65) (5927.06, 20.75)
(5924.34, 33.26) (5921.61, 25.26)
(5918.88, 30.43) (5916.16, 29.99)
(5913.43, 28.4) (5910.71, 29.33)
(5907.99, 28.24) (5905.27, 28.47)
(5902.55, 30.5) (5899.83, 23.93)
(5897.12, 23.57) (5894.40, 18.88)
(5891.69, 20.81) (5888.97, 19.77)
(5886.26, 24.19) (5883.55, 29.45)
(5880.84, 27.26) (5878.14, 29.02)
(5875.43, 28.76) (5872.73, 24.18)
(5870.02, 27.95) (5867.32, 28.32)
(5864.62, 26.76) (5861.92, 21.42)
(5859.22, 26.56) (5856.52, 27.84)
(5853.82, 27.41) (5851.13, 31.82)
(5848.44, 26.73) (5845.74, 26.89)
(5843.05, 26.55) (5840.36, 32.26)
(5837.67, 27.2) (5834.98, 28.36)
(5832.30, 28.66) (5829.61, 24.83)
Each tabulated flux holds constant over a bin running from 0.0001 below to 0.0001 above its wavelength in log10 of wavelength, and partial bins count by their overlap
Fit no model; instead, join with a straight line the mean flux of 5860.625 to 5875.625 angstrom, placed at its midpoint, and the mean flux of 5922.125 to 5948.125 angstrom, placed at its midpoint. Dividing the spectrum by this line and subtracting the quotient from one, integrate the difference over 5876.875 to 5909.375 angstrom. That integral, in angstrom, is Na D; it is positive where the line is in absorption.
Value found 1.3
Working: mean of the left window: 26.1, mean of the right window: 26.8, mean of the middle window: 25.3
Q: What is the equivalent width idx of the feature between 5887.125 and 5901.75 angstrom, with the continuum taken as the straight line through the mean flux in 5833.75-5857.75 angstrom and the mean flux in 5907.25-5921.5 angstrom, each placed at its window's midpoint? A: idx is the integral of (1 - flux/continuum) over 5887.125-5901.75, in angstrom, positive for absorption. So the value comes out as 3.5 angstrom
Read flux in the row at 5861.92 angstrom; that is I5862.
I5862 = 21.42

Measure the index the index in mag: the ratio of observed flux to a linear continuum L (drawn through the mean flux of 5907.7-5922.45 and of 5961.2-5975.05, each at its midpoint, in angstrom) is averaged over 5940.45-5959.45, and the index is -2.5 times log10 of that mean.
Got 0.19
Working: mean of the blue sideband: 28.8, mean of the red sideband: 28.9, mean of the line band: 24.2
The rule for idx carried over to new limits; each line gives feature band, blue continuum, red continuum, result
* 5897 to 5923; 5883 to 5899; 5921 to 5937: -3.10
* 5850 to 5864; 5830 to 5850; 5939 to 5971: 0.41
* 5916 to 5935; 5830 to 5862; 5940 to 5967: -0.83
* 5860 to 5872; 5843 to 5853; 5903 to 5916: 0.99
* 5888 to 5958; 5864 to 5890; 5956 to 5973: 2.80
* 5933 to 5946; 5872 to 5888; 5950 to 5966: -0.46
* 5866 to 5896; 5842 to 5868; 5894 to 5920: 2.11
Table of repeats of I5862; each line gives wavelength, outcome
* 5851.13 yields 31.82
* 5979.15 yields 25.72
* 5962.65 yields 28.55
